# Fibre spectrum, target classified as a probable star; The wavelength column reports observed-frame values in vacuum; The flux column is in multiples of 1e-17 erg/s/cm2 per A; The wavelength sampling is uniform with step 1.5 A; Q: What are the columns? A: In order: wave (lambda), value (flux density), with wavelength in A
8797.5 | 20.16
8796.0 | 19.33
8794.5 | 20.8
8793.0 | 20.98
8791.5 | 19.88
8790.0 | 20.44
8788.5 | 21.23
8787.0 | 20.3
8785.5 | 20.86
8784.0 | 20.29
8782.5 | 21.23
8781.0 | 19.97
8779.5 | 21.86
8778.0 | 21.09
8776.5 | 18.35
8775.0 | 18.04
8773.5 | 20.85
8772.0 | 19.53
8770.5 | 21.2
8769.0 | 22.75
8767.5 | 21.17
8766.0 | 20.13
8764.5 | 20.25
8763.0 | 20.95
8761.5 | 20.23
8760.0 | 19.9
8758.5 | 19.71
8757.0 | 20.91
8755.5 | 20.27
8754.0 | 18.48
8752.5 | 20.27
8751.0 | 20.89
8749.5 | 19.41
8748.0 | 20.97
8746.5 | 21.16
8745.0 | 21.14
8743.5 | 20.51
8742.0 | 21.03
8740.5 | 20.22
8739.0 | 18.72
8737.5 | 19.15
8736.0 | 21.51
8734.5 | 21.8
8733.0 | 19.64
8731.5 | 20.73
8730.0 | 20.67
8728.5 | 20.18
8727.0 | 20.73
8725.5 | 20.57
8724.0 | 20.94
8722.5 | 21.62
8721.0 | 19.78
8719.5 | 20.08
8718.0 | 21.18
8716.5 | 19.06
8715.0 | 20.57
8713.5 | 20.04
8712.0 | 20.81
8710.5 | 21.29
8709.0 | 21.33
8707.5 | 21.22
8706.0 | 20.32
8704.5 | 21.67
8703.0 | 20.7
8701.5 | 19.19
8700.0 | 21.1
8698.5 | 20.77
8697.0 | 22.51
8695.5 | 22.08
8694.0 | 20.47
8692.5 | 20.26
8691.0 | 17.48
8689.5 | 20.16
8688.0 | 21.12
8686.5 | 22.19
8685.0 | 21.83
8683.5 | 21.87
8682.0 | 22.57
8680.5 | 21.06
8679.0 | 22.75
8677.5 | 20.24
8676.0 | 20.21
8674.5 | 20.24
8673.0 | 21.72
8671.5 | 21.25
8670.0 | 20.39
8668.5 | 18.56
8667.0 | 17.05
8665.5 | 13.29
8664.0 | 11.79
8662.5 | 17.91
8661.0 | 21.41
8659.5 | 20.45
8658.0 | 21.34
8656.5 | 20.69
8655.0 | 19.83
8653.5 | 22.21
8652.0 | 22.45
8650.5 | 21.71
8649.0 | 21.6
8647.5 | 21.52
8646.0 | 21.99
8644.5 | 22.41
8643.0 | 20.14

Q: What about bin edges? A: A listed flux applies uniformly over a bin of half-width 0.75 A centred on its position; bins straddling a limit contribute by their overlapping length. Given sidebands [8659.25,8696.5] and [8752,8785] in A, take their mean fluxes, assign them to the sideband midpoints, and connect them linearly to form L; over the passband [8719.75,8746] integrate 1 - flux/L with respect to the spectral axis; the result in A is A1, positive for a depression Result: -0.4 A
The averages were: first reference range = 19.9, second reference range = 20.3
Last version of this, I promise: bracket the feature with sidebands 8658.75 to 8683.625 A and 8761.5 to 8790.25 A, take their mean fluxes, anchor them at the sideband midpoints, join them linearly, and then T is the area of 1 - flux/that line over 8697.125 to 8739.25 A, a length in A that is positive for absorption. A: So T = -1.3 A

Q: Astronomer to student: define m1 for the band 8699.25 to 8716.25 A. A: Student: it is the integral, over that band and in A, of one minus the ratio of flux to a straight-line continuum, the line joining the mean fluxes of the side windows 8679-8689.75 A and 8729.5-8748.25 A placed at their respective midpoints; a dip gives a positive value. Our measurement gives 0.4 A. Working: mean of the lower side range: 21.7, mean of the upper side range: 20.5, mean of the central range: 20.7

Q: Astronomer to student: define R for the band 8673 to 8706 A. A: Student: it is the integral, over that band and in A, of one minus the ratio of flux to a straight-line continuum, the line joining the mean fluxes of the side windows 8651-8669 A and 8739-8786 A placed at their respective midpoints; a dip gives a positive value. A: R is -2.7 A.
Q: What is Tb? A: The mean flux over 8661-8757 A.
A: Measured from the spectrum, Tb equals 20.3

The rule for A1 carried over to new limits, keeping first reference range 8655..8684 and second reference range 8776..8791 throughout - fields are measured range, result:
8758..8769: 0.0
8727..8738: -0.2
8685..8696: -0.4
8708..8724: -0.4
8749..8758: 0.1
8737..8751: 0.0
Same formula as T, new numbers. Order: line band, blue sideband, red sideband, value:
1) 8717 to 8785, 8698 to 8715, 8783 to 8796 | 0.65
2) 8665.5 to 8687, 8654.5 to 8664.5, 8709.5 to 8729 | -1.07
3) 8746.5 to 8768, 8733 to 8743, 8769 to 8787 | 0.11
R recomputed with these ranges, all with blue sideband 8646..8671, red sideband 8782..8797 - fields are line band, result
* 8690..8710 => -0.8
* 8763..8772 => -0.3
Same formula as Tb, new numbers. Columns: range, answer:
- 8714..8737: 20.6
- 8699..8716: 20.7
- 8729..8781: 20.4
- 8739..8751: 20.5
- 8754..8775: 20.4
